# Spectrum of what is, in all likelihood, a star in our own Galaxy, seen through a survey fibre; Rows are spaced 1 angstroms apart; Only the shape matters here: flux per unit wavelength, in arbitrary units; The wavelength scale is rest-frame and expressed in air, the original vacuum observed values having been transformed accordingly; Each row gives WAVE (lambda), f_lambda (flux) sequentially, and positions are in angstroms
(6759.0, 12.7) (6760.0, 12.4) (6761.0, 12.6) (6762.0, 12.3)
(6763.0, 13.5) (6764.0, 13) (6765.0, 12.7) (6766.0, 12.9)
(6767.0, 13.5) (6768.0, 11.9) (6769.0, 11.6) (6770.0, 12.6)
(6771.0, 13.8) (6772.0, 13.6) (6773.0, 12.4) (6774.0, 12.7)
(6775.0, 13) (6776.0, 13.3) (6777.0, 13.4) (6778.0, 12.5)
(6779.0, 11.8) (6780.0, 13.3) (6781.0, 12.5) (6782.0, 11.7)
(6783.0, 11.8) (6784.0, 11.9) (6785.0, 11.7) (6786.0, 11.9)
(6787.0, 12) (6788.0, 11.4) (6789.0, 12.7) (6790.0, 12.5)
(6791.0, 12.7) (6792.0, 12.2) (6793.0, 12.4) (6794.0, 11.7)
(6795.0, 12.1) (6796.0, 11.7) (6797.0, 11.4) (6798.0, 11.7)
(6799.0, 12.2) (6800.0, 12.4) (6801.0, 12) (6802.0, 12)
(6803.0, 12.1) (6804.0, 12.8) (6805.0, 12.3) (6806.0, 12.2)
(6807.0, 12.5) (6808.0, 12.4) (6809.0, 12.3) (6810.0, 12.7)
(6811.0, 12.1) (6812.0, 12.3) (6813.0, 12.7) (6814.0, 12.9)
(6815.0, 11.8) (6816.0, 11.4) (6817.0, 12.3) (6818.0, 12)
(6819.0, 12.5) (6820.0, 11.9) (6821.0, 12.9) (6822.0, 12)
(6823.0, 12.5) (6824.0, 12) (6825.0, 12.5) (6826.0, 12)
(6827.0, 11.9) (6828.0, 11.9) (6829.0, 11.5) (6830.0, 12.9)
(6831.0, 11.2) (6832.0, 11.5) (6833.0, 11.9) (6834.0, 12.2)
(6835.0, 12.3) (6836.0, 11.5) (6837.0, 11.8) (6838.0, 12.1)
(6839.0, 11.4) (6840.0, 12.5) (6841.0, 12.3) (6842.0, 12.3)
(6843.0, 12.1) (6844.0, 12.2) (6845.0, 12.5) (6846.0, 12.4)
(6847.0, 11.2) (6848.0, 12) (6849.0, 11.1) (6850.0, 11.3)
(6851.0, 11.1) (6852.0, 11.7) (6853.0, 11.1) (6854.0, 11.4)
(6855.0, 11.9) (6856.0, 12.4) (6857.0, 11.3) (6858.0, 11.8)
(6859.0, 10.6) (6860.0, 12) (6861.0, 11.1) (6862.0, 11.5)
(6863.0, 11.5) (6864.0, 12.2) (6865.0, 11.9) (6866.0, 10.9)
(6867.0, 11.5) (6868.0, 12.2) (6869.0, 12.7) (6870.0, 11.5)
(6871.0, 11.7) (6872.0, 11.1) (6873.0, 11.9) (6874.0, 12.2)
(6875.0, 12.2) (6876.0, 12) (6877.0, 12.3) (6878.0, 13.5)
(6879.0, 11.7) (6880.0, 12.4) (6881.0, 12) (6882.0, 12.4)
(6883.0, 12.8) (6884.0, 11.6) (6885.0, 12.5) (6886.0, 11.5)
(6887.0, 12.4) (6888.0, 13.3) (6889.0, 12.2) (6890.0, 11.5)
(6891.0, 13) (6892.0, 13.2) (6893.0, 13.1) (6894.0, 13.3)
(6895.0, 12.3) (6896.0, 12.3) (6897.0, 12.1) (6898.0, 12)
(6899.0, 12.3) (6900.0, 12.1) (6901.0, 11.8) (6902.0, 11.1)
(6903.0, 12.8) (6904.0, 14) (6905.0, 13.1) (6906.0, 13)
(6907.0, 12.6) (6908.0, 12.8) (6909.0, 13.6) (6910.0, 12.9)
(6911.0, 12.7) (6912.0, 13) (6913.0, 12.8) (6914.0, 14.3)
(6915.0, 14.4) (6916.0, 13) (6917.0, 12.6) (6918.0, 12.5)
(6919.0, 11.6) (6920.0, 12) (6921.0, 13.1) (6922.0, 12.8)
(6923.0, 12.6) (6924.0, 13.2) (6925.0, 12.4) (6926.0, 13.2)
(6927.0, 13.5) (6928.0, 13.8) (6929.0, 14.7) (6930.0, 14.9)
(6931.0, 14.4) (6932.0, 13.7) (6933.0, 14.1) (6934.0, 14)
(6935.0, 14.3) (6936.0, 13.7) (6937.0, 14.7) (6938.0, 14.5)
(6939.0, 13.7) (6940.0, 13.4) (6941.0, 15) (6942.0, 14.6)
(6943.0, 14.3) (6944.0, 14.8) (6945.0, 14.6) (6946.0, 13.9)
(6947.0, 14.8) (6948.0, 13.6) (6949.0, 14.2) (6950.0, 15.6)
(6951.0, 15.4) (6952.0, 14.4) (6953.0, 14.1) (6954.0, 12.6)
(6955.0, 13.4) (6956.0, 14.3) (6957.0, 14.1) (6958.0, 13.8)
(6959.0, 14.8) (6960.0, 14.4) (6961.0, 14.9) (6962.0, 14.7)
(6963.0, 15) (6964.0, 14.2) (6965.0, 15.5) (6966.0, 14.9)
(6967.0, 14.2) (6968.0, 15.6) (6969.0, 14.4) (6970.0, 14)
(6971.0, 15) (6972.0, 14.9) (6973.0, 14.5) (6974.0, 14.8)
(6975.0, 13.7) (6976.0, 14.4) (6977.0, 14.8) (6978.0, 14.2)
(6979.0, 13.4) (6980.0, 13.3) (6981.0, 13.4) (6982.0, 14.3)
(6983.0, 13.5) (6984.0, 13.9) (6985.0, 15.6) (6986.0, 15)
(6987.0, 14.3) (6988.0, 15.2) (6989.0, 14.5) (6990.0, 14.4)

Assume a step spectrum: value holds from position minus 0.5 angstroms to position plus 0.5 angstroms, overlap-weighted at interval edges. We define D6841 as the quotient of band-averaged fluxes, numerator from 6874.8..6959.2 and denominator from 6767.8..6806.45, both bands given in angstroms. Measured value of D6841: 1.08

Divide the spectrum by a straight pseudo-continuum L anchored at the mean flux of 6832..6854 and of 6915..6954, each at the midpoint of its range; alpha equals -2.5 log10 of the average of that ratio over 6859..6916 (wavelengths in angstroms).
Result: 0.04 mag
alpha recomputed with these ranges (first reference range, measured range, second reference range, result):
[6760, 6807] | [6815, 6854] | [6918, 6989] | 0.086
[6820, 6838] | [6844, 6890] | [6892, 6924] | 0.044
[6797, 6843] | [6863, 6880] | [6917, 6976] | 0.084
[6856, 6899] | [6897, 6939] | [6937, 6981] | 0.004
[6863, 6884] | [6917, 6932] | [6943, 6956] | 0.029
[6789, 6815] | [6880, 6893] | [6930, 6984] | 0.083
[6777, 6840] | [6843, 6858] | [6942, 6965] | 0.096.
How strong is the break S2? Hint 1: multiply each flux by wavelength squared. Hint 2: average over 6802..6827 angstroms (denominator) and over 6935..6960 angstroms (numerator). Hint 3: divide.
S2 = 1.21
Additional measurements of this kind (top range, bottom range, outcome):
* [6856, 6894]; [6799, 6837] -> 1.01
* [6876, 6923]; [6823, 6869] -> 1.08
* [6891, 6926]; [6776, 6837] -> 1.08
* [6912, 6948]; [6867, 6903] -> 1.13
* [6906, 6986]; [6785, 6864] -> 1.21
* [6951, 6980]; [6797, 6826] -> 1.23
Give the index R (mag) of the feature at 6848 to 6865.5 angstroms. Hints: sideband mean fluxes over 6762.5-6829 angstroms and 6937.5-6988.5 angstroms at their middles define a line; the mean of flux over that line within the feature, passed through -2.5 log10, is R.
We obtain 0.14 mag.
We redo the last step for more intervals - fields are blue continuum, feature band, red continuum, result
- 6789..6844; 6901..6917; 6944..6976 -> 0.051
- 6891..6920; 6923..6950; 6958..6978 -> -0.030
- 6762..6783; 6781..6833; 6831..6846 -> 0.022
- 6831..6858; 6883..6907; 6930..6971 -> 0.048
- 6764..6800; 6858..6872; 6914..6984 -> 0.139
